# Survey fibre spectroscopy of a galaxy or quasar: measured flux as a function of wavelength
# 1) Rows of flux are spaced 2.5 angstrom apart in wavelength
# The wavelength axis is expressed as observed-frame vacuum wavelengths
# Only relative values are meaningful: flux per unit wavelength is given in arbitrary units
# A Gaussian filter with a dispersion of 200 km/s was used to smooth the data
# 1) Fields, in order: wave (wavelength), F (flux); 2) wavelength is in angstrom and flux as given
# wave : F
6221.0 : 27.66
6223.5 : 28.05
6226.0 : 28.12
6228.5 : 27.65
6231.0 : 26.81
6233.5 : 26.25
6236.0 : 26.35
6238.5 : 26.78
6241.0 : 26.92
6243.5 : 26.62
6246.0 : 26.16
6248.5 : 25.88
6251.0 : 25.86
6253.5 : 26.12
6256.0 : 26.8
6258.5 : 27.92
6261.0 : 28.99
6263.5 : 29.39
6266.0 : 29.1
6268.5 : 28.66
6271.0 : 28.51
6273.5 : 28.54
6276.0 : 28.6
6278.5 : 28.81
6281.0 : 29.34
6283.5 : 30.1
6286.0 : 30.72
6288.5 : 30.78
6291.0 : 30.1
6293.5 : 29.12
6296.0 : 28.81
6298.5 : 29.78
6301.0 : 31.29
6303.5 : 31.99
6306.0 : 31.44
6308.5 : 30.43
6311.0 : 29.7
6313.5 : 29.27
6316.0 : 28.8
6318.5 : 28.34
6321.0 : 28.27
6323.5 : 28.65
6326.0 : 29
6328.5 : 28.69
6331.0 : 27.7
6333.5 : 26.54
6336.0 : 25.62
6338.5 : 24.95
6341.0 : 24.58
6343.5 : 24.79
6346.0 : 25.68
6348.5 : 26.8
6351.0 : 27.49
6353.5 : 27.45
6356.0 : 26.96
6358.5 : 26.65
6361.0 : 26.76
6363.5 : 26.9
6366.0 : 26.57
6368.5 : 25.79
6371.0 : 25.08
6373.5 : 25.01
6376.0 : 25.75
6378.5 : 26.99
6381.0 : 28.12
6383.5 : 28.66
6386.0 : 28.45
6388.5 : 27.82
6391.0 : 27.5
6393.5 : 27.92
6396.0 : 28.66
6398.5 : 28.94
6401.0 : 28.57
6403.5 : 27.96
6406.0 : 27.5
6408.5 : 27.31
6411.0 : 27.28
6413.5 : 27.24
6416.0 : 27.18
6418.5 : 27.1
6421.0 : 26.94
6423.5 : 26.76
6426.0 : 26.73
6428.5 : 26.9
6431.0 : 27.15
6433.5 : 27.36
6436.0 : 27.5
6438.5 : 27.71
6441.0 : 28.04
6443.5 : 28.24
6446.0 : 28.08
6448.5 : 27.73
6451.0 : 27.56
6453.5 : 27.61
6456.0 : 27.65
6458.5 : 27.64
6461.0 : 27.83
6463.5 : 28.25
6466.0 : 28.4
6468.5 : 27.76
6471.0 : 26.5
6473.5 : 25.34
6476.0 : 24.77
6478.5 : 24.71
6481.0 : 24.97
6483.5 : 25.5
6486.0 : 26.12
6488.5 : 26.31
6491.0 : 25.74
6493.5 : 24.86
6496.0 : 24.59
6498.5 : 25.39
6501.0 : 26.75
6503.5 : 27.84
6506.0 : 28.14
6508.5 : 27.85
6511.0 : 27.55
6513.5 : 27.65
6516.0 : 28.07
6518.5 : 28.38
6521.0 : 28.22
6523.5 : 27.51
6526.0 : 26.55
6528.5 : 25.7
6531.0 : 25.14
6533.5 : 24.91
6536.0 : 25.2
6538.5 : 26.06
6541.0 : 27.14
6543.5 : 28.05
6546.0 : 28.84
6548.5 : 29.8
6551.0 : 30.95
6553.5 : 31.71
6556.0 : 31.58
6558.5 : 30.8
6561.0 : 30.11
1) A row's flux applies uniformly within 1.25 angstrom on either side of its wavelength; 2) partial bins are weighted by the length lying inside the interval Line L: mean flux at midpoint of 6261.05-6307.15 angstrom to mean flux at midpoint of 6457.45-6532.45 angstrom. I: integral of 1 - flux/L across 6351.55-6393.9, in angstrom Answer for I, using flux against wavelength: 2.2 angstrom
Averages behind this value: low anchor 29.7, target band 27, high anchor 26.7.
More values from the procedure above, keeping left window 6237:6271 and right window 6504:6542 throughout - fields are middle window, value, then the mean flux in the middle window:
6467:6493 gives 1.2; 25.8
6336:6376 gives 1.7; 26.1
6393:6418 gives -0.6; 27.8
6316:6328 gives -0.6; 28.6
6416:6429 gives 0.1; 26.9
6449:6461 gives -0.3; 27.6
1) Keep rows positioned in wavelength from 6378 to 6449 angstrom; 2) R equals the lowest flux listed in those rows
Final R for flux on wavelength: 26.73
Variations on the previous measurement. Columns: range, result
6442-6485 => 24.71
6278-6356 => 24.58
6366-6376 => 25.01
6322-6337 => 25.62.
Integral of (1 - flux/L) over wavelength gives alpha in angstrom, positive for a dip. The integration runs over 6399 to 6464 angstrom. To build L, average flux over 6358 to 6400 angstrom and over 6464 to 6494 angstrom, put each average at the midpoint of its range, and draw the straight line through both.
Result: -2.4 angstrom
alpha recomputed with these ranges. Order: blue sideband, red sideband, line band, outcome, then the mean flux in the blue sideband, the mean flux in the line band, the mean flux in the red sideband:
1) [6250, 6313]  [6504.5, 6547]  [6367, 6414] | 1.49 angstrom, 29.2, 27.4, 27.1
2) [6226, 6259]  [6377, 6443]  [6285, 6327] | -4.31 angstrom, 26.7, 29.8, 27.6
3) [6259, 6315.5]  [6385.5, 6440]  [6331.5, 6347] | 1.79 angstrom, 29.7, 25.5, 27.6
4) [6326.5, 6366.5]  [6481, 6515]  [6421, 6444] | -0.73 angstrom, 26.6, 27.3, 26.4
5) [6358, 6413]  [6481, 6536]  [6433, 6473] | -1.23 angstrom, 27.3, 27.7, 26.5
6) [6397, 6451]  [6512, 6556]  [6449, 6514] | 2.31 angstrom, 27.5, 26.7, 27.8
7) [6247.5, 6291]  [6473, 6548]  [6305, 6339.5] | -0.36 angstrom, 28.5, 28.4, 26.5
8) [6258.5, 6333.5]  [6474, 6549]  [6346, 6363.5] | 1.02 angstrom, 29.3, 26.9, 26.6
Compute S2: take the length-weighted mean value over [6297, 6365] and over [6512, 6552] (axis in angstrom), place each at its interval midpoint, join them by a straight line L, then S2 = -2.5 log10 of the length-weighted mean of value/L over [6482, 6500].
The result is 0.08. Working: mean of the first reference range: 27.9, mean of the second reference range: 27.4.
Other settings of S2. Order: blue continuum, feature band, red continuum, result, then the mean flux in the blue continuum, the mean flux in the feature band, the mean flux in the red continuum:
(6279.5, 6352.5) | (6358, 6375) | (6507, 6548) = 0.09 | 28.6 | 26.1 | 27.1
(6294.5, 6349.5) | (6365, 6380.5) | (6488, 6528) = 0.08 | 28.2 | 26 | 27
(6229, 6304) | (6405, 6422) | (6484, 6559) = 0.02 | 28.3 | 27.2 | 27.4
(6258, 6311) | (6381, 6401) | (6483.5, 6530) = 0.00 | 29.7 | 28.3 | 26.8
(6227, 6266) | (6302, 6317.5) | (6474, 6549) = -0.13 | 27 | 30.3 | 26.6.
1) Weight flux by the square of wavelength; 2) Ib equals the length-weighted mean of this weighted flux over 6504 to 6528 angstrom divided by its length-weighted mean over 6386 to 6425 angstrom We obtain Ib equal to 1.0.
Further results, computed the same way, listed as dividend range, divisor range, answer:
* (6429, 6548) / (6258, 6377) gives 1.01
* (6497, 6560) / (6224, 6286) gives 1.09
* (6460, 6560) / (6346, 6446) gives 1.03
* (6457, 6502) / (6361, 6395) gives 1.00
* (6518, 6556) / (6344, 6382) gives 1.10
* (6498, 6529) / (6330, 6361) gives 1.10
